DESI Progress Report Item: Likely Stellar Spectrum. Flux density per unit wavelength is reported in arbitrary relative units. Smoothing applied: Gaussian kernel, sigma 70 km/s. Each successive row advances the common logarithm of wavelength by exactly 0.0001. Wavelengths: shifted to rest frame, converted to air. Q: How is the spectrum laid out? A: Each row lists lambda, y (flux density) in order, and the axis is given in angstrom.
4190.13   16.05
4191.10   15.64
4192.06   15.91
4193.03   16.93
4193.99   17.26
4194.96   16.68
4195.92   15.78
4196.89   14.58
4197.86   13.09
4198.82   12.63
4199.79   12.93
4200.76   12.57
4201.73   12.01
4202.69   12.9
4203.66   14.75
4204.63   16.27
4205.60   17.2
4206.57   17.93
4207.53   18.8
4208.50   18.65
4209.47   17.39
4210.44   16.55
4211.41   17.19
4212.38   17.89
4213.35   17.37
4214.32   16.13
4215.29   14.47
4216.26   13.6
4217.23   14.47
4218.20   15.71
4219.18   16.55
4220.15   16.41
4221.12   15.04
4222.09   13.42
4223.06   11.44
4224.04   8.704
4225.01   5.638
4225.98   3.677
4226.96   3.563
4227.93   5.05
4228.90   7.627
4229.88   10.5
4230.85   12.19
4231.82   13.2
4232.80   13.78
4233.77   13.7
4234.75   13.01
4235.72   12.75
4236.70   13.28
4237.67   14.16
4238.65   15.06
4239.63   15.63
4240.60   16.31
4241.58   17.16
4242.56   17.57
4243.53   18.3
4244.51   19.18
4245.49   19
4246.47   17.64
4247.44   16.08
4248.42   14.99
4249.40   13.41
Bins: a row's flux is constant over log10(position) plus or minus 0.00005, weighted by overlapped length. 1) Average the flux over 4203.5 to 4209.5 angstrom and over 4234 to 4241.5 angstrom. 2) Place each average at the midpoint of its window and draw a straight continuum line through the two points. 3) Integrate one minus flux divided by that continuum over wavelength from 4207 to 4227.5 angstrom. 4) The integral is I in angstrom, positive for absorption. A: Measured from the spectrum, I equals 3.25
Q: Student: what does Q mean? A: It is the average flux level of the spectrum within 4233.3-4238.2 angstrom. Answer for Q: 13.4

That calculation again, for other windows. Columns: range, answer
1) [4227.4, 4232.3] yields 9.67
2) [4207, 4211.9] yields 17.7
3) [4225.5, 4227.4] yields 3.61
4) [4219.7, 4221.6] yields 15.7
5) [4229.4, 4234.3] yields 12.7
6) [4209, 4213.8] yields 17.3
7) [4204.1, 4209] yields 17.7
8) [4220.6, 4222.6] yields 14.3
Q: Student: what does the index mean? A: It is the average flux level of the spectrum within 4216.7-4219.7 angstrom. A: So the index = 15.5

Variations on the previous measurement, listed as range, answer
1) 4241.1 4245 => 18.1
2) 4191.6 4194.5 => 16.7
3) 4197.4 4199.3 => 12.9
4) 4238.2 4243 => 16.3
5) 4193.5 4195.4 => 17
